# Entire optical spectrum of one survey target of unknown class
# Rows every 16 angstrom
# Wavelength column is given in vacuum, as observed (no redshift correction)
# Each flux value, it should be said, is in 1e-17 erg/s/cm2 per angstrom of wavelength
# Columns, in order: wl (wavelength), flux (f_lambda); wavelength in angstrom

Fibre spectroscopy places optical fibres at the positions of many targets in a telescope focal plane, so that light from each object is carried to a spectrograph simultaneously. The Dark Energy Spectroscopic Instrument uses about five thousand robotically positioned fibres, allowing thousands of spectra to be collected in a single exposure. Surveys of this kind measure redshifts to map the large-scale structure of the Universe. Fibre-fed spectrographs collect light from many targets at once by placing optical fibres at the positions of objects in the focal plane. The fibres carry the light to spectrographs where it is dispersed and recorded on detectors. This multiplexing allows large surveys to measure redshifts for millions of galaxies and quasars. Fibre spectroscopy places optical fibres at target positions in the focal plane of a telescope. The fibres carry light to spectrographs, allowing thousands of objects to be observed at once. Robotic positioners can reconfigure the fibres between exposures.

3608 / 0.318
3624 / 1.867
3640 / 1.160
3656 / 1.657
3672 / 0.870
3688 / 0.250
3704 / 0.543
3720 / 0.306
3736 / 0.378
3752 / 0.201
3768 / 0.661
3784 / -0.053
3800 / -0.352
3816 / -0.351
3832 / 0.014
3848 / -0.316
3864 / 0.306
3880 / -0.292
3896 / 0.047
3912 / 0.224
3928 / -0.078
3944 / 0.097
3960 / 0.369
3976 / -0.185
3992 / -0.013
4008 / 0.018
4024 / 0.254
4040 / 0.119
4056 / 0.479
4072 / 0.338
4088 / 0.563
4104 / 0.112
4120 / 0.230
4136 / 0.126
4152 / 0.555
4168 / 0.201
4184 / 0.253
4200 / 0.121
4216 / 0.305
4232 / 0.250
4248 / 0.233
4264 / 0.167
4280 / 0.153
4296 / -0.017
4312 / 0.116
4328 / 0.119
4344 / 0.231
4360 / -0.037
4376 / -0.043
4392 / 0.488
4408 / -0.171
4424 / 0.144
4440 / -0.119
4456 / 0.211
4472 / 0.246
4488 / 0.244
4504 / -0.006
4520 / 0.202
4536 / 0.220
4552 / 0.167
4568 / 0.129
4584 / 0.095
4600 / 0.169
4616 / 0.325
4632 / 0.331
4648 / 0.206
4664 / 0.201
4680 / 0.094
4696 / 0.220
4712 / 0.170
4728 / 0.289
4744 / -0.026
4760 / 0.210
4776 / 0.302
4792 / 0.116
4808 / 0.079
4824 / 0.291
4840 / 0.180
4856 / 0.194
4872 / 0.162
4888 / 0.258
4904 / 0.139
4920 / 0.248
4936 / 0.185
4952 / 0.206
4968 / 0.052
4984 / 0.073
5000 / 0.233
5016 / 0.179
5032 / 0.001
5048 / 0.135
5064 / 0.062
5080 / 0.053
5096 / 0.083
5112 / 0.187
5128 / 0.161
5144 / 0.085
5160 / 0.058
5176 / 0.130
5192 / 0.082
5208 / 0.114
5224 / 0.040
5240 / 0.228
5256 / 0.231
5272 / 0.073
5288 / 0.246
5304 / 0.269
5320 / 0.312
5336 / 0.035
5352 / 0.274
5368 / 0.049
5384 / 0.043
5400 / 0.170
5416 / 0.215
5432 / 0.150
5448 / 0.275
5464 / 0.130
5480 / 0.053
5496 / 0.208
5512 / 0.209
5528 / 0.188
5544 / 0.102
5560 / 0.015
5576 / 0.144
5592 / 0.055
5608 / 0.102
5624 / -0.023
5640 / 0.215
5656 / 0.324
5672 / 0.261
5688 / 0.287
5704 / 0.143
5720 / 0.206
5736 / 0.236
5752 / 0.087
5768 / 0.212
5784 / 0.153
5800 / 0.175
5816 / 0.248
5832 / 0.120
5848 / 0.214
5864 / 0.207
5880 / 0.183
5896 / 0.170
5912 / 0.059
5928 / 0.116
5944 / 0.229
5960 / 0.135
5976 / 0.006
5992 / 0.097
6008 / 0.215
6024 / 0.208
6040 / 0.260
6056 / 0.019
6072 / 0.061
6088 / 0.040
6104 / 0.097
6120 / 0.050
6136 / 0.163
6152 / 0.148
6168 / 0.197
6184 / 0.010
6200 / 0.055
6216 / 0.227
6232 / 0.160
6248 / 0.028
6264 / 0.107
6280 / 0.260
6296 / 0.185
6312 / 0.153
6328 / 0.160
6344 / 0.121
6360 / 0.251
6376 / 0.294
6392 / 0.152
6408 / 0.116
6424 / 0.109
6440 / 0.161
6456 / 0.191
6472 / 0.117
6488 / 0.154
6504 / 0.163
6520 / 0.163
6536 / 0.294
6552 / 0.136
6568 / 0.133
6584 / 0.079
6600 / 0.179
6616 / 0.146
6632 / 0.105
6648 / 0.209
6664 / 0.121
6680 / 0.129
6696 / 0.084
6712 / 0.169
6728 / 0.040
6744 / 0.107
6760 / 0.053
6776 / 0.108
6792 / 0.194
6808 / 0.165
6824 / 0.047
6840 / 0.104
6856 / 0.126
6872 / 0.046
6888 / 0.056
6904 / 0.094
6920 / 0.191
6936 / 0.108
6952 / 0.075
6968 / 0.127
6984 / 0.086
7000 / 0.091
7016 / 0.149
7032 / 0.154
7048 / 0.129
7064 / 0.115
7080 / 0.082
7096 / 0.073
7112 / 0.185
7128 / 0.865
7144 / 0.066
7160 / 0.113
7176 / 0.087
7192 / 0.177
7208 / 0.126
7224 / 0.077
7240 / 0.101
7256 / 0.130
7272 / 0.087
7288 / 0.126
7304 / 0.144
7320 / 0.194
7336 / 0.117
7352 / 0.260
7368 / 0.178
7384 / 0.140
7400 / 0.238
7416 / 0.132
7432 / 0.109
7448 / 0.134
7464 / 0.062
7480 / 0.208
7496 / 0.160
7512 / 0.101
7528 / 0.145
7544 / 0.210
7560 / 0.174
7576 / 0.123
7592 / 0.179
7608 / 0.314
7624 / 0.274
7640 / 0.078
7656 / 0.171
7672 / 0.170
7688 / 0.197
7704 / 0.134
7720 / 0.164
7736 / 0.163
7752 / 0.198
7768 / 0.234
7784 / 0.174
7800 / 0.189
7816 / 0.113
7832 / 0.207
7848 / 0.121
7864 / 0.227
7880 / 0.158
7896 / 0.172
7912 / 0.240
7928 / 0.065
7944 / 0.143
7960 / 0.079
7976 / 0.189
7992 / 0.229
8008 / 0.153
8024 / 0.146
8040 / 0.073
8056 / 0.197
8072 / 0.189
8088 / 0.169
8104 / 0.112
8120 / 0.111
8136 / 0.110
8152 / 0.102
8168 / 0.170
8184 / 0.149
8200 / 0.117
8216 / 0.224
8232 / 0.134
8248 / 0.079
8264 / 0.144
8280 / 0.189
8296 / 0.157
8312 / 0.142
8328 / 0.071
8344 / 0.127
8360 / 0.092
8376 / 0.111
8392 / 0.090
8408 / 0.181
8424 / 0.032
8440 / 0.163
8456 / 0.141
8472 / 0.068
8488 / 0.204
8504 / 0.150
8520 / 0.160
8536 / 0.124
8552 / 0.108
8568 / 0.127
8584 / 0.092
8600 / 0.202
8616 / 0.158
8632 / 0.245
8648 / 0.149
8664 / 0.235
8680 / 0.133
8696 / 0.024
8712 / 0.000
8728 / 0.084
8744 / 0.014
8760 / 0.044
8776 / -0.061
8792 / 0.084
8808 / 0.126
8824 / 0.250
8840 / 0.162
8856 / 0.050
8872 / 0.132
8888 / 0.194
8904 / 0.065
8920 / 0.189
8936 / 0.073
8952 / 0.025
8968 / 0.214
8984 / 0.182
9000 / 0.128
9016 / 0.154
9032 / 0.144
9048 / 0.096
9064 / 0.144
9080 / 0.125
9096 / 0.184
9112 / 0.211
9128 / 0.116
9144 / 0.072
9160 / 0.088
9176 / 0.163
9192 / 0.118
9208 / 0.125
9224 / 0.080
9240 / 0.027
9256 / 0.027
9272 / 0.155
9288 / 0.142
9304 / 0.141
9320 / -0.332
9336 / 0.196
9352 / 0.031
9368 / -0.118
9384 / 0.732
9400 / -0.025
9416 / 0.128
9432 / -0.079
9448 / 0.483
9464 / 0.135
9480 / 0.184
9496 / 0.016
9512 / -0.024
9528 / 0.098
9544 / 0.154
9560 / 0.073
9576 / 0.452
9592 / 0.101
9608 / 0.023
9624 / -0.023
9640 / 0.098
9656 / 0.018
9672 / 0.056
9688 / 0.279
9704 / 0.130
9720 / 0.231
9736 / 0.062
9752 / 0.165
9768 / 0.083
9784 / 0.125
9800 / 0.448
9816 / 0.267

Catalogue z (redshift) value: 0.912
